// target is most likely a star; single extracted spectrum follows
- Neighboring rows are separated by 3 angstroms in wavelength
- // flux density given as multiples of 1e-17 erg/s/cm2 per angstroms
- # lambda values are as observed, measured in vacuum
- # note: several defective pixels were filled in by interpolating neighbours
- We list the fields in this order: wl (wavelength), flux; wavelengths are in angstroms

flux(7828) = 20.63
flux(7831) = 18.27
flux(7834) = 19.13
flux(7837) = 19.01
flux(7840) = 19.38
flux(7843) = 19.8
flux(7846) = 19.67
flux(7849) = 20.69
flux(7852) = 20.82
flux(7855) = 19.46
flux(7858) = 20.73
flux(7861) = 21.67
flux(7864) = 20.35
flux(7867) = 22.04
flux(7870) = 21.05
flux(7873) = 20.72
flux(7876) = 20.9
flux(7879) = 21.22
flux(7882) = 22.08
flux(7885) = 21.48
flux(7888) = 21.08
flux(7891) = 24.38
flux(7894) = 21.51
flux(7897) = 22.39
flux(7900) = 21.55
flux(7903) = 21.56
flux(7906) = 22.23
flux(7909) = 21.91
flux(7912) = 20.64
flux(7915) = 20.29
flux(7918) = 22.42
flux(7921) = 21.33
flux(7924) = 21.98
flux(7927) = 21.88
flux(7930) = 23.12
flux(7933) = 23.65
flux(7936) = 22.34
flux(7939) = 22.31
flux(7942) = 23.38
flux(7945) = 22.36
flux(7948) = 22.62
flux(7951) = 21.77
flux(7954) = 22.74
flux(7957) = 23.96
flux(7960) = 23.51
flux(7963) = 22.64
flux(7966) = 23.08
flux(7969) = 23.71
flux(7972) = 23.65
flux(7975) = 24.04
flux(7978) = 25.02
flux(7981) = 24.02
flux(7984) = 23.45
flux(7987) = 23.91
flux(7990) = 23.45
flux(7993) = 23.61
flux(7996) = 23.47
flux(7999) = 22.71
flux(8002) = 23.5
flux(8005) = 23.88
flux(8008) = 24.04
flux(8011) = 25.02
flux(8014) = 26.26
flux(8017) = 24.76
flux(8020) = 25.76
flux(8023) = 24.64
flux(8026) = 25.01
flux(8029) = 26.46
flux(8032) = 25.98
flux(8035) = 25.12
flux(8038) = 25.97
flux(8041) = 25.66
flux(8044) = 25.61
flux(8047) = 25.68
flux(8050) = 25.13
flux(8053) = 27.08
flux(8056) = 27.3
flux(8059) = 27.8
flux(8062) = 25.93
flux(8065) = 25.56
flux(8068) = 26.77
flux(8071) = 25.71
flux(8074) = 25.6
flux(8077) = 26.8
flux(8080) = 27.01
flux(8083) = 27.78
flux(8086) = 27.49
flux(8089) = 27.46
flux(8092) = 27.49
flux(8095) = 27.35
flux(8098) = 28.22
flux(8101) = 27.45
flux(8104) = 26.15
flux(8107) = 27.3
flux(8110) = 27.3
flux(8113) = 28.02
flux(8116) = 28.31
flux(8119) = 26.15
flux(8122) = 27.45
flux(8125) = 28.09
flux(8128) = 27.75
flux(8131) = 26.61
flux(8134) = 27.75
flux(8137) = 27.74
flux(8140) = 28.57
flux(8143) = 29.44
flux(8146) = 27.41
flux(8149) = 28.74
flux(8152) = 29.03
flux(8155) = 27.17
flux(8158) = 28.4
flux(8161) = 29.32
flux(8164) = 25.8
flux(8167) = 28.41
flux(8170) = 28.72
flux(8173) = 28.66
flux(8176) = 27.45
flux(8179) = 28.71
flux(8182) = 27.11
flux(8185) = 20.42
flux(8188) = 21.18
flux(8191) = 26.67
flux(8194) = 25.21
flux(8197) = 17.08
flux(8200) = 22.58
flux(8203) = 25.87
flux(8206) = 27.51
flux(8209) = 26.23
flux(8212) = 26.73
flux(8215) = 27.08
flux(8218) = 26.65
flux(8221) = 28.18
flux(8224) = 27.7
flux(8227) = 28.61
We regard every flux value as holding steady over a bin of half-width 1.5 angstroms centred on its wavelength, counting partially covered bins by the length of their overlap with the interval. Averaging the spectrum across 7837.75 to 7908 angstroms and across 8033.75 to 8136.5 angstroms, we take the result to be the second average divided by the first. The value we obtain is 1.27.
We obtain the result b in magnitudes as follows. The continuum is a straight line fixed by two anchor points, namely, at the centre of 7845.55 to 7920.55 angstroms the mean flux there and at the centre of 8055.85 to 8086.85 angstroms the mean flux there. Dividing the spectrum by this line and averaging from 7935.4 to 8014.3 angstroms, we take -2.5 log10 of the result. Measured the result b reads 0.02 mag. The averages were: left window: 21.3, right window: 26.7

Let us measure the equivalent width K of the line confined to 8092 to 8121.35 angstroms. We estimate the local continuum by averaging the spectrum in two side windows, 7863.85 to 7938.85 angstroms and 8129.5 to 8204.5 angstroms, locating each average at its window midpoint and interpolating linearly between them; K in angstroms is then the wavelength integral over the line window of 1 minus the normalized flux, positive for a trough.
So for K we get -2.2 angstroms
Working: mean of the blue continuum 21.8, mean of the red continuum 26.6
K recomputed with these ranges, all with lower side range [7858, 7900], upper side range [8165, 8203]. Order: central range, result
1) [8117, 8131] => -1.6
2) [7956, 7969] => -0.4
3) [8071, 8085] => -1.6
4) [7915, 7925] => 0.2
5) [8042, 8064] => -2.5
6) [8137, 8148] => -1.6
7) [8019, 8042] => -2.1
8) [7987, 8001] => -0.3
